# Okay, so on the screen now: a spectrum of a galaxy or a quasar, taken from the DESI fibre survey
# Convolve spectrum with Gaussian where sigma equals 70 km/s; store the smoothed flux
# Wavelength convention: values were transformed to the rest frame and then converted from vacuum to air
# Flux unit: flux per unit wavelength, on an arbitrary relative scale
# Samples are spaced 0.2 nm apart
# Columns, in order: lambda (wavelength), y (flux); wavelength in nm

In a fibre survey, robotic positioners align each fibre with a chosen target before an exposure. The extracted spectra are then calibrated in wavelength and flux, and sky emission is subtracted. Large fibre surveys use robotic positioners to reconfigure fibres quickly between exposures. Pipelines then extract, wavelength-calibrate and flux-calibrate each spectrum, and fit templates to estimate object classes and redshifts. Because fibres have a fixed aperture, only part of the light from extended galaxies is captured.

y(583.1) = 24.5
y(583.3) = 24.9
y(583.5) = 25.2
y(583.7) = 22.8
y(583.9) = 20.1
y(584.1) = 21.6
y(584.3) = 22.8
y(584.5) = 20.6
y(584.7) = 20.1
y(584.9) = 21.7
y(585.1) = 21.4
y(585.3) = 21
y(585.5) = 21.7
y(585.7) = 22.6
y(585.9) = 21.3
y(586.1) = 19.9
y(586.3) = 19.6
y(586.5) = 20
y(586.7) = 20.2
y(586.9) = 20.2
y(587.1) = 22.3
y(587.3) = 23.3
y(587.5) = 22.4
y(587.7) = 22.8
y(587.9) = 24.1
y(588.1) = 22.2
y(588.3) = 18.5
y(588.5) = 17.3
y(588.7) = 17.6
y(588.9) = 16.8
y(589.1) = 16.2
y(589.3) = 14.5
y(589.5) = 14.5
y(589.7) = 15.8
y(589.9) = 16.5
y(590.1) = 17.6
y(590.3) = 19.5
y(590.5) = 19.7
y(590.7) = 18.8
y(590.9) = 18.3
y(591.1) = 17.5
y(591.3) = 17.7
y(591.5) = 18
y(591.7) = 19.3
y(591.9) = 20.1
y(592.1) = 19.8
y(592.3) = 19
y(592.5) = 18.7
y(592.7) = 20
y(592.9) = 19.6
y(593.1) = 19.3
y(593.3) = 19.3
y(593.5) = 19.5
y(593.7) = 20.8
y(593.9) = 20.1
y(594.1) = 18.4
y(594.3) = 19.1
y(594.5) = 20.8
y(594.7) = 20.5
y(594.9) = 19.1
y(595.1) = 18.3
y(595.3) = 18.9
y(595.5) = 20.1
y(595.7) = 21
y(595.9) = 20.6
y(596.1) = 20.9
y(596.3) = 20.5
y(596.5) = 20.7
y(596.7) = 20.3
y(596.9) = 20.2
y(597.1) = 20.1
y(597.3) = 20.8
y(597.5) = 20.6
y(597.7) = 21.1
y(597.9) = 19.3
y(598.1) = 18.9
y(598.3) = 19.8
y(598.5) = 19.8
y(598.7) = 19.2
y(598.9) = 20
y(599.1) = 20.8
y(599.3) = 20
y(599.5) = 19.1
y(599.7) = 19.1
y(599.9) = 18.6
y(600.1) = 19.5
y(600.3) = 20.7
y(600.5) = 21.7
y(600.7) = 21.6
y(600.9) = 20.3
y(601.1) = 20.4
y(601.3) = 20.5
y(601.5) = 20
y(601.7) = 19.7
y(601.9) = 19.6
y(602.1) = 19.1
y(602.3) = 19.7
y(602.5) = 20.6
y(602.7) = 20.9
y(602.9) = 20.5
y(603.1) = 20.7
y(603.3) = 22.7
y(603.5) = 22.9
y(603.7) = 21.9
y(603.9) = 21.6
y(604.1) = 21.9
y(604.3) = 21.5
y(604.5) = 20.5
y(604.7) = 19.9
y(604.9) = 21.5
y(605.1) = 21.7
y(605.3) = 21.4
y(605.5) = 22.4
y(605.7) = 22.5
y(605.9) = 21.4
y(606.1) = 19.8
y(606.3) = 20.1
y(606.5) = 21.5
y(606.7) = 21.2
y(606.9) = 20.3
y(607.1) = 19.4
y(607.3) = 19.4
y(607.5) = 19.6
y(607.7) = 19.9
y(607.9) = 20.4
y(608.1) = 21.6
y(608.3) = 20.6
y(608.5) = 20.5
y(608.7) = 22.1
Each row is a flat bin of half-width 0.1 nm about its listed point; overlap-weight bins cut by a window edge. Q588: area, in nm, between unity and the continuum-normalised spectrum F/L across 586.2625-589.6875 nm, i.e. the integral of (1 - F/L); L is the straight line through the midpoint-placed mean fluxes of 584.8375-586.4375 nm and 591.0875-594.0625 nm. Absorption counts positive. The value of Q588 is 0.18 nm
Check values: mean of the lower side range 21.1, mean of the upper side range 19.3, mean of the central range 19.5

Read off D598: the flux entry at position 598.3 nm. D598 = 19.8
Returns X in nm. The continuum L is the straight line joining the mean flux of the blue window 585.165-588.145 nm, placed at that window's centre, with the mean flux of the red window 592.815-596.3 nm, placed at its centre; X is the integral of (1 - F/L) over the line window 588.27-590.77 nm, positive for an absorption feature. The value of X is 0.45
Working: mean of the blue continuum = 21.6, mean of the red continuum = 19.8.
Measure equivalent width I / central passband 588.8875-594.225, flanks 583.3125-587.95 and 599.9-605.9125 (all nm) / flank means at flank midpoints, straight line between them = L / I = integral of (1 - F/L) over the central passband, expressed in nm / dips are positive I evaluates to 0.76 nm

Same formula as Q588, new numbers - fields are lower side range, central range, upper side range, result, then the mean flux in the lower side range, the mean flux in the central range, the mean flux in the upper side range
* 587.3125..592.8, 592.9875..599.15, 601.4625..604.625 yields -0.08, 18.7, 20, 20.9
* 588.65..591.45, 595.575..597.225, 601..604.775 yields -0.14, 17.2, 20.5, 20.8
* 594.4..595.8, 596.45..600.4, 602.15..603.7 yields 0.09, 19.8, 19.9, 21.1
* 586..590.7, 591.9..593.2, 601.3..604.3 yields 0.01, 19.2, 19.5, 20.9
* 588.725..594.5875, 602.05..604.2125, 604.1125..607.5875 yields -0.08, 18.4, 21.2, 20.9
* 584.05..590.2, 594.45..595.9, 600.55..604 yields 0.04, 19.9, 19.8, 20.8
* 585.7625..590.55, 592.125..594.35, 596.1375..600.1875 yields 0.02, 19.3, 19.5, 19.9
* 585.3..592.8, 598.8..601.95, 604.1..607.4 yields 0.05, 19.3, 20.1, 20.9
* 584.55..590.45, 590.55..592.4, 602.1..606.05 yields 0.12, 19.7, 18.7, 21.3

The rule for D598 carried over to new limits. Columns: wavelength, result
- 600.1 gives 19.5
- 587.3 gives 23.3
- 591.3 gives 17.7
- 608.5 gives 20.5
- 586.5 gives 20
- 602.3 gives 19.7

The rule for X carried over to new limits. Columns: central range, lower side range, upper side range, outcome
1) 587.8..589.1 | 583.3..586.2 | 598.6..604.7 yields 0.14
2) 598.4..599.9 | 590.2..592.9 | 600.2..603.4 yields 0.04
